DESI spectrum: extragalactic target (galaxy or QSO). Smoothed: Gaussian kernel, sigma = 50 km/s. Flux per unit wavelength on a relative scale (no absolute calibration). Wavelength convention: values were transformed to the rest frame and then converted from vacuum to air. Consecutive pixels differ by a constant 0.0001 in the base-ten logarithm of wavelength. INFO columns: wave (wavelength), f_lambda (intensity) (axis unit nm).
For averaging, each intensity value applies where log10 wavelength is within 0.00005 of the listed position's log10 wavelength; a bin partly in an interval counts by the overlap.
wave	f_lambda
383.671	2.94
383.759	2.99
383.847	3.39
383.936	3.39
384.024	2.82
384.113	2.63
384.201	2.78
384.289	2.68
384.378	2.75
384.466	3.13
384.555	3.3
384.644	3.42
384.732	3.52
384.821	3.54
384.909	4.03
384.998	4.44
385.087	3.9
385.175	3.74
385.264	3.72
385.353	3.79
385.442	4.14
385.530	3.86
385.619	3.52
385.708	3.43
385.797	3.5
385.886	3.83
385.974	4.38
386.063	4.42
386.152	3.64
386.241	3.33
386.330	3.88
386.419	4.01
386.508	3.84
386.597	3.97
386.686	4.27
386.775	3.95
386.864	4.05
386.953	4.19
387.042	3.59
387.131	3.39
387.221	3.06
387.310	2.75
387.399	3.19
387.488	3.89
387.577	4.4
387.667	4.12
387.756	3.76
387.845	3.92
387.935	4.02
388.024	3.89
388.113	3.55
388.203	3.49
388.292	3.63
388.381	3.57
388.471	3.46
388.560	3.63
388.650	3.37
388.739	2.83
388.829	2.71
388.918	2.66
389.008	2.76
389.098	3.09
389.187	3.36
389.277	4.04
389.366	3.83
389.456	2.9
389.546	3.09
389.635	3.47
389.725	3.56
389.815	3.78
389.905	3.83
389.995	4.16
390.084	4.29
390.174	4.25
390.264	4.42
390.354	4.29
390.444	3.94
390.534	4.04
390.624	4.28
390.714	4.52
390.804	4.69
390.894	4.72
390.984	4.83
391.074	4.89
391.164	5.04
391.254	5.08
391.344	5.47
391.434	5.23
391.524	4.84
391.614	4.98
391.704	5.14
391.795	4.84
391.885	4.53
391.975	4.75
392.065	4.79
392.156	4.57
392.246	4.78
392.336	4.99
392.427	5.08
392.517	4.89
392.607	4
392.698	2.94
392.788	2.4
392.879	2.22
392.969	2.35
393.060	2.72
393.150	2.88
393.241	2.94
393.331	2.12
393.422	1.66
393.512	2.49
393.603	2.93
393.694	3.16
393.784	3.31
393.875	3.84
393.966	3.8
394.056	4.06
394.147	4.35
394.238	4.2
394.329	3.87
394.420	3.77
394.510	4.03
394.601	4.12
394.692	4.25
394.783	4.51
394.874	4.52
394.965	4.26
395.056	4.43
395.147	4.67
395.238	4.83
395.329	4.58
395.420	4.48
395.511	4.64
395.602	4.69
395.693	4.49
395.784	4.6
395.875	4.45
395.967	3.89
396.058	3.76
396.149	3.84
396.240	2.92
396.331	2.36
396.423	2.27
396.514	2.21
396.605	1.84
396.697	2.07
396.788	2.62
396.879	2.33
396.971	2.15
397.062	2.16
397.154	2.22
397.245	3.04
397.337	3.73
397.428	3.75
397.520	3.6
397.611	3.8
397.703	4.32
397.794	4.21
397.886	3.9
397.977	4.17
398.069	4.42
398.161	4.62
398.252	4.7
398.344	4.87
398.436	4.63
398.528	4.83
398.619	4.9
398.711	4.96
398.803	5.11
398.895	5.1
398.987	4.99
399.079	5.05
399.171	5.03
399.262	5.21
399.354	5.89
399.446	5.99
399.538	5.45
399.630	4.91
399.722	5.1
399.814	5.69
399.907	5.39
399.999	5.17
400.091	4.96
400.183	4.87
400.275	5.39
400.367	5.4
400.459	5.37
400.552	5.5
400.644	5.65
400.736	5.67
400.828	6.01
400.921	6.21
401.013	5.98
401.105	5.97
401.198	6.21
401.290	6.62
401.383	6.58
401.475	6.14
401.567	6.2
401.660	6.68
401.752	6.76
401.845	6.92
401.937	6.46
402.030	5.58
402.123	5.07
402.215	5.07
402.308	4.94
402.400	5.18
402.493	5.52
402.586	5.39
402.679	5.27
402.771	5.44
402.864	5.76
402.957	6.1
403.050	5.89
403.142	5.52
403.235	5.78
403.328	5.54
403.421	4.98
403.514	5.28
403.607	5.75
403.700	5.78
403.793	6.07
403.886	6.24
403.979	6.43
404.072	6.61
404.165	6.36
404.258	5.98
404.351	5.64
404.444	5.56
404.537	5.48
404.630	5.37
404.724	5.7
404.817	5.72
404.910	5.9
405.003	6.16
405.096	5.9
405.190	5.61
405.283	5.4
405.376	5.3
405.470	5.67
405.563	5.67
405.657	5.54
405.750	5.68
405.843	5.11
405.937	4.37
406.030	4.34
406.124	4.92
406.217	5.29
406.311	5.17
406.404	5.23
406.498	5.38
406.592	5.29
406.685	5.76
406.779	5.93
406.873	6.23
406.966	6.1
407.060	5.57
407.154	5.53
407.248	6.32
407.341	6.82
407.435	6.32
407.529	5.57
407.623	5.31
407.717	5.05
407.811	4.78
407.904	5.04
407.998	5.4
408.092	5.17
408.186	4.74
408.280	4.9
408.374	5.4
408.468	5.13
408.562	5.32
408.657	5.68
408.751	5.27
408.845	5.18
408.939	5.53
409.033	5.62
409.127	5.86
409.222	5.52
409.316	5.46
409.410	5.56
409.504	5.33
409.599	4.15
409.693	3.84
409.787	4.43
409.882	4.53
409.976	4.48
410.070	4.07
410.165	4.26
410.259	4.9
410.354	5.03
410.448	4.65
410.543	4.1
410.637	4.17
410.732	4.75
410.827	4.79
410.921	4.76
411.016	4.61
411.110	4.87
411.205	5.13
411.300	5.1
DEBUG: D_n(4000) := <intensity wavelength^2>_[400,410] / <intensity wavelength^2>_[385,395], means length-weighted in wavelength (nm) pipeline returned 1.55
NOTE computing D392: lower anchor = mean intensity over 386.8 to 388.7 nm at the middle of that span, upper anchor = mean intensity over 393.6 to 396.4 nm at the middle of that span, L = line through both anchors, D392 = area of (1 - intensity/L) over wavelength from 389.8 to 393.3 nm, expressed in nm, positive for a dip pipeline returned -0.360 nm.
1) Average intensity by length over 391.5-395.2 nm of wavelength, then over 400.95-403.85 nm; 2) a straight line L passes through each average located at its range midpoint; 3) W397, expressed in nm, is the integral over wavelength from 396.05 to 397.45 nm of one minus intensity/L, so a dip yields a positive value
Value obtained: 0.59 nm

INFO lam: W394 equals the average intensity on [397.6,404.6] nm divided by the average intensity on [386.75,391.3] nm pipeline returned 1.44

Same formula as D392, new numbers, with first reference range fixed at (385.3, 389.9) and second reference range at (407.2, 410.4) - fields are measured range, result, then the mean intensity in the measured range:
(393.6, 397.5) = 0.52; 3.63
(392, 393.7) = 0.26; 3.38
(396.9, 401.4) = -0.38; 4.86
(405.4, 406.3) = -0.04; 5.18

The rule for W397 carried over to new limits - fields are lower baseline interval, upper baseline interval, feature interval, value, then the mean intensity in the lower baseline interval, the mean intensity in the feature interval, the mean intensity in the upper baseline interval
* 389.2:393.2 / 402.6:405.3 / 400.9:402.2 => -0.18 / 4.18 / 6.22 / 5.77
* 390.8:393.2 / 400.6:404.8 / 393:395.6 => 0.51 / 4.35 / 3.77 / 5.85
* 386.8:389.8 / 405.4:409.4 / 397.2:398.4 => 0.10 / 3.5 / 4.09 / 5.43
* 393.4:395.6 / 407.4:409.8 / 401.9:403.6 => -0.28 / 3.99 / 5.49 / 5.22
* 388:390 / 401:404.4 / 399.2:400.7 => 0.00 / 3.4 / 5.37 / 5.88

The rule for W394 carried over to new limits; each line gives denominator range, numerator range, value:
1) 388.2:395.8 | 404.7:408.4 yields 1.38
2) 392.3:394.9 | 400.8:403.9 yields 1.66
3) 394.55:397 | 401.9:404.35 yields 1.54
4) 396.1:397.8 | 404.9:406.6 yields 1.85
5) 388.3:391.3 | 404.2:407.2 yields 1.43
